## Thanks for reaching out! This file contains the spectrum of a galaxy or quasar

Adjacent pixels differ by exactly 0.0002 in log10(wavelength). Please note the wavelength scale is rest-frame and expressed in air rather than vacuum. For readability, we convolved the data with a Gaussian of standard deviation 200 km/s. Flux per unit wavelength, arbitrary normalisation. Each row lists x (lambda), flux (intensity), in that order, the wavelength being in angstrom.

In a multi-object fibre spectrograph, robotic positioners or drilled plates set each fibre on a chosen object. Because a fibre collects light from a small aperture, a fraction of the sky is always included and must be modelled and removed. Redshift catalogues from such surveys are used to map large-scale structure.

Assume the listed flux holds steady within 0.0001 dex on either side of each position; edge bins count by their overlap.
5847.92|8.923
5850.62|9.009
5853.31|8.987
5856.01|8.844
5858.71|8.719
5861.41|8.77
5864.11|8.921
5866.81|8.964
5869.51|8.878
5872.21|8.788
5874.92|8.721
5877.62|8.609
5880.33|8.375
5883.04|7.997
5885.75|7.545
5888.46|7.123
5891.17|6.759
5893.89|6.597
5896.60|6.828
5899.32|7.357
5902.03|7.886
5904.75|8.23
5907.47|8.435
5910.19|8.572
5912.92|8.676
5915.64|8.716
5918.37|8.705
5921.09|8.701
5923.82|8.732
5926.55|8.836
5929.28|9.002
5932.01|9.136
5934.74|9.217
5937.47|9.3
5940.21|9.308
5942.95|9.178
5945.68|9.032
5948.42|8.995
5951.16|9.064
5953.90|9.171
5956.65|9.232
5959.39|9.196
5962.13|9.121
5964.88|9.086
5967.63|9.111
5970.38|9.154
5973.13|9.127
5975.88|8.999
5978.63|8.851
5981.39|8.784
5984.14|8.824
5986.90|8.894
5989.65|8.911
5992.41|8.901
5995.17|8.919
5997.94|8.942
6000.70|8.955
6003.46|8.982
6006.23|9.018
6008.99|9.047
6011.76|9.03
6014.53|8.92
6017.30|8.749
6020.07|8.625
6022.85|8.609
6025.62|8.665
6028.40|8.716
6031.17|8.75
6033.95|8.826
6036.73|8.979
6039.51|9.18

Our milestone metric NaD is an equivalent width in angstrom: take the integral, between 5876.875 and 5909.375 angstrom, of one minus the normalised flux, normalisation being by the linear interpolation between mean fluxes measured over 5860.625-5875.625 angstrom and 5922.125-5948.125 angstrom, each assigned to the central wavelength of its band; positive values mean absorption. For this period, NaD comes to 4.7 angstrom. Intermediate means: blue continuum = 8.85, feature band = 7.64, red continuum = 9.07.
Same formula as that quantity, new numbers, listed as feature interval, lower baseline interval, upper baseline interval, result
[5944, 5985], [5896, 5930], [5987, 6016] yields -1.6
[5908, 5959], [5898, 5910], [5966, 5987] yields -3.3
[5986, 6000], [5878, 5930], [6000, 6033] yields -0.4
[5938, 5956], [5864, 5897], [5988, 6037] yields -1.5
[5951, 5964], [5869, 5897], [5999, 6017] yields -1.0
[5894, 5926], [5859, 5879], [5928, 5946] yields 2.9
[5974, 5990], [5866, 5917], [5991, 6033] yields -0.4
